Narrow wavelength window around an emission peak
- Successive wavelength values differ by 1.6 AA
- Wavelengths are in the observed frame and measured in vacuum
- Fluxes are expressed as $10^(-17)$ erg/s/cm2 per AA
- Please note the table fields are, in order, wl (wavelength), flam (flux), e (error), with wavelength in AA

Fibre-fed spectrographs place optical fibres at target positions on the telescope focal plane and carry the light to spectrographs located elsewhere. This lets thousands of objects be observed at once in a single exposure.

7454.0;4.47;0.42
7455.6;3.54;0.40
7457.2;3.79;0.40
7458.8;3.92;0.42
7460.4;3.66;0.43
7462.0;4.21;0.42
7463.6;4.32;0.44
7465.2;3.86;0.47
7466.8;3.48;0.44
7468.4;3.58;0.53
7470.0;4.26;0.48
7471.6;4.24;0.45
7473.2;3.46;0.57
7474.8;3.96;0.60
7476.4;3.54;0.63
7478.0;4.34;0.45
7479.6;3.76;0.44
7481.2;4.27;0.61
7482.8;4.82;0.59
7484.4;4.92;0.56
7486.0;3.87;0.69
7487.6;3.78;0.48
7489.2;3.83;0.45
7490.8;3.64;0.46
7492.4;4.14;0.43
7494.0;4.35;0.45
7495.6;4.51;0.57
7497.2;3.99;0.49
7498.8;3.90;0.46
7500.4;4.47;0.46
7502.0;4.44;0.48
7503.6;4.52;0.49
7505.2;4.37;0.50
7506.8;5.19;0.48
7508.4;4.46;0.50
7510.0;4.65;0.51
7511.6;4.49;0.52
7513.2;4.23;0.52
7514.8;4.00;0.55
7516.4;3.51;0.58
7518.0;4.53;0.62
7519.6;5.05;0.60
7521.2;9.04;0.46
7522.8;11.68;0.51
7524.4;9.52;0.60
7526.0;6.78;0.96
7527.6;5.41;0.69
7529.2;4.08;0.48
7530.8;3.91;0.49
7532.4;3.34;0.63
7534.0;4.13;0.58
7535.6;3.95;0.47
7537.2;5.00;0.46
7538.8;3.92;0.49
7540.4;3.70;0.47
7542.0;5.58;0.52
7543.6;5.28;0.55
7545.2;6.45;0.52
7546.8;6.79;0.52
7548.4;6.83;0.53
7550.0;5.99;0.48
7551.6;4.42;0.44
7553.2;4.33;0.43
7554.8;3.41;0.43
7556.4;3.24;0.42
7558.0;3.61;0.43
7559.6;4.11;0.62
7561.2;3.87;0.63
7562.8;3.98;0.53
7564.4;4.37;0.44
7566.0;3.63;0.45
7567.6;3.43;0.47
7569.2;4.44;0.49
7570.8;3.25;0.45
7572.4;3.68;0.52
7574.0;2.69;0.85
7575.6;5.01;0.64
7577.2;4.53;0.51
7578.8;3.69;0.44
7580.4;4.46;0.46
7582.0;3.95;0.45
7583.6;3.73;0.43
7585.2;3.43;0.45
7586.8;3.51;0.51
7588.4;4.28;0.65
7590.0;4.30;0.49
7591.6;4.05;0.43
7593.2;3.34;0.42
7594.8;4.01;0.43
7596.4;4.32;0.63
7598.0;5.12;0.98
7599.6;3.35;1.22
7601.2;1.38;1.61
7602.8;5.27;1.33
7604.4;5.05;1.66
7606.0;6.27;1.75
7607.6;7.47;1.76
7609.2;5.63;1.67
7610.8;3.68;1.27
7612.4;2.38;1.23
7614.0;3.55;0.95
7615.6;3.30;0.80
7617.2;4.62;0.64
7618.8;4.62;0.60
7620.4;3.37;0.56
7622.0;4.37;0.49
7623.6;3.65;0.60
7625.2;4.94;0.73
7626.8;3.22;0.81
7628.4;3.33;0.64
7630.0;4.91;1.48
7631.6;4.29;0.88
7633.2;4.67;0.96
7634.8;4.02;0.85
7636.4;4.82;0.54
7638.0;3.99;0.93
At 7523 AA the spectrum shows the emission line H-alpha 6563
